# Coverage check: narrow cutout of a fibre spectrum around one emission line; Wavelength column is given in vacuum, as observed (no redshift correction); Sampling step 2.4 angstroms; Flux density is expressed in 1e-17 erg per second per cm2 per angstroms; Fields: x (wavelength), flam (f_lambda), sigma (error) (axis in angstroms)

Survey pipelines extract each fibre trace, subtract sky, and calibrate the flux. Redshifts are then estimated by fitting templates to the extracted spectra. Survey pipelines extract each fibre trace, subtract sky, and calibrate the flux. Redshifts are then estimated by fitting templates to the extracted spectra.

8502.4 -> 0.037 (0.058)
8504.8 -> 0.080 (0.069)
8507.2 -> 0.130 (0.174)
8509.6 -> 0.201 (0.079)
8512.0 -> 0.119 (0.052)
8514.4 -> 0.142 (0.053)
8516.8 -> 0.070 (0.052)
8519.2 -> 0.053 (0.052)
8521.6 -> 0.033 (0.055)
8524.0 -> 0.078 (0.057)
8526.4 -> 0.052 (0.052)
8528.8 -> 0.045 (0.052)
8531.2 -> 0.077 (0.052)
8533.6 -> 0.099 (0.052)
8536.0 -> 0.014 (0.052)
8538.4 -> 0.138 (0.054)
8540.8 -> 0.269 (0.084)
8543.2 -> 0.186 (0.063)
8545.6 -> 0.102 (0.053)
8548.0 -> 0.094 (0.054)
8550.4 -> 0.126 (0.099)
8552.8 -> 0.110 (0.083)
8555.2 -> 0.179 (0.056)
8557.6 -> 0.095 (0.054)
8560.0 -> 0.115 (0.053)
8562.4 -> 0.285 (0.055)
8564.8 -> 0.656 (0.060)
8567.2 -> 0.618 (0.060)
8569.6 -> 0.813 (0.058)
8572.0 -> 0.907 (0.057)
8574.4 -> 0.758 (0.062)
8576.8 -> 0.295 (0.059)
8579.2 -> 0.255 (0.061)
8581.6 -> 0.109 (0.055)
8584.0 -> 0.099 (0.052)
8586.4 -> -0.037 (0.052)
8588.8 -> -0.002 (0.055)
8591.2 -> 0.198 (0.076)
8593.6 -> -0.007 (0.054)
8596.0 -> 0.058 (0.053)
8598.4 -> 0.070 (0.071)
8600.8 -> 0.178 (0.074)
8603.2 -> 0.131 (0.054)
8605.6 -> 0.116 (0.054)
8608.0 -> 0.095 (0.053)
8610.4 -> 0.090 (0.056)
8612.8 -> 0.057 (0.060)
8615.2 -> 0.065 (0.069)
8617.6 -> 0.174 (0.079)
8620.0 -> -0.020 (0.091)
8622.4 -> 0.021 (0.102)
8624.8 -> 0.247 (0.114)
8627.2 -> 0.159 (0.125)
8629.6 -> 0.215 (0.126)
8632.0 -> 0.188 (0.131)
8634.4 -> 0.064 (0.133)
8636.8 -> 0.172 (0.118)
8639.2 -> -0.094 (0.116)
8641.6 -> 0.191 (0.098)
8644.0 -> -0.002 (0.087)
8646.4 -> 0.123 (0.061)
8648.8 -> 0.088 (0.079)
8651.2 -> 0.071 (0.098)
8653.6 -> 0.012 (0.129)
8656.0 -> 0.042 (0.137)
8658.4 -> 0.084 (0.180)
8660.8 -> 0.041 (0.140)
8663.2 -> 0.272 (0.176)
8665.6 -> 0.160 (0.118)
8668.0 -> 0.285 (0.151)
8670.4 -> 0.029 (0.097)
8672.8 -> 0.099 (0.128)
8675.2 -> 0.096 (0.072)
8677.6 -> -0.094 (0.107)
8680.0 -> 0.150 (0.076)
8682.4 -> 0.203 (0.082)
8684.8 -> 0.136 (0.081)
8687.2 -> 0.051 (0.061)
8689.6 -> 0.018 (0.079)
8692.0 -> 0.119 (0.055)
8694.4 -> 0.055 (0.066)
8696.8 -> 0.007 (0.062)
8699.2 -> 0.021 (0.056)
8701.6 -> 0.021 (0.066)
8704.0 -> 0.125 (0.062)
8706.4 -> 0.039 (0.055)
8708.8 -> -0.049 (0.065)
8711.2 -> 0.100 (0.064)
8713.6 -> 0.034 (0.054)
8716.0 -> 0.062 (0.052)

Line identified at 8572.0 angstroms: [O II]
